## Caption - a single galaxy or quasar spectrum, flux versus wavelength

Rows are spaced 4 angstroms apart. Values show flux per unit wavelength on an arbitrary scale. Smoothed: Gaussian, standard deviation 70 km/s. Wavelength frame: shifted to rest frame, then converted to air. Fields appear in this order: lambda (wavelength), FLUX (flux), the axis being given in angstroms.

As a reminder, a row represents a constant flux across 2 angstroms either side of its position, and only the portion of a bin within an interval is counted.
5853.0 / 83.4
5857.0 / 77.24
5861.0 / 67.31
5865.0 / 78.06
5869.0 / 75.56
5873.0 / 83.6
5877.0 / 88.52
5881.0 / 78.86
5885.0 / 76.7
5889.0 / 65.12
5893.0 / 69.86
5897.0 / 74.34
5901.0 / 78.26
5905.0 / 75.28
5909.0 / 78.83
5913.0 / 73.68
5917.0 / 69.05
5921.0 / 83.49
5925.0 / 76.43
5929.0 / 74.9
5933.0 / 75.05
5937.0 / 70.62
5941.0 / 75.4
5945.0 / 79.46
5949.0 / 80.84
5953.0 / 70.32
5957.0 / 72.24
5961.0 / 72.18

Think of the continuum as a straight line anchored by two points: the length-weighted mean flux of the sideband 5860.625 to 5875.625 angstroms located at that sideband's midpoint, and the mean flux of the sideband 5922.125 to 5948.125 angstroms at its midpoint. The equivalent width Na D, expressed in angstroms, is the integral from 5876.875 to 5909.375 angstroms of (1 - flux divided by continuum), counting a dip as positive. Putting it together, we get 0.67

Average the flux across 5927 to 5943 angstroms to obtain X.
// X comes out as 74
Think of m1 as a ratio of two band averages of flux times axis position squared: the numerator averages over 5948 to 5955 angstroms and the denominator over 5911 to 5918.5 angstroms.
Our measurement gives 1.1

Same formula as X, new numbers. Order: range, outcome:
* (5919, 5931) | 78.3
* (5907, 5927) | 76.3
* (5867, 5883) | 81.6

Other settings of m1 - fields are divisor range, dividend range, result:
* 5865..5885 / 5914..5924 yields 0.96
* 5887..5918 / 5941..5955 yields 1.06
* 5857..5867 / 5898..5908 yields 1.06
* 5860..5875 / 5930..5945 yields 0.99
